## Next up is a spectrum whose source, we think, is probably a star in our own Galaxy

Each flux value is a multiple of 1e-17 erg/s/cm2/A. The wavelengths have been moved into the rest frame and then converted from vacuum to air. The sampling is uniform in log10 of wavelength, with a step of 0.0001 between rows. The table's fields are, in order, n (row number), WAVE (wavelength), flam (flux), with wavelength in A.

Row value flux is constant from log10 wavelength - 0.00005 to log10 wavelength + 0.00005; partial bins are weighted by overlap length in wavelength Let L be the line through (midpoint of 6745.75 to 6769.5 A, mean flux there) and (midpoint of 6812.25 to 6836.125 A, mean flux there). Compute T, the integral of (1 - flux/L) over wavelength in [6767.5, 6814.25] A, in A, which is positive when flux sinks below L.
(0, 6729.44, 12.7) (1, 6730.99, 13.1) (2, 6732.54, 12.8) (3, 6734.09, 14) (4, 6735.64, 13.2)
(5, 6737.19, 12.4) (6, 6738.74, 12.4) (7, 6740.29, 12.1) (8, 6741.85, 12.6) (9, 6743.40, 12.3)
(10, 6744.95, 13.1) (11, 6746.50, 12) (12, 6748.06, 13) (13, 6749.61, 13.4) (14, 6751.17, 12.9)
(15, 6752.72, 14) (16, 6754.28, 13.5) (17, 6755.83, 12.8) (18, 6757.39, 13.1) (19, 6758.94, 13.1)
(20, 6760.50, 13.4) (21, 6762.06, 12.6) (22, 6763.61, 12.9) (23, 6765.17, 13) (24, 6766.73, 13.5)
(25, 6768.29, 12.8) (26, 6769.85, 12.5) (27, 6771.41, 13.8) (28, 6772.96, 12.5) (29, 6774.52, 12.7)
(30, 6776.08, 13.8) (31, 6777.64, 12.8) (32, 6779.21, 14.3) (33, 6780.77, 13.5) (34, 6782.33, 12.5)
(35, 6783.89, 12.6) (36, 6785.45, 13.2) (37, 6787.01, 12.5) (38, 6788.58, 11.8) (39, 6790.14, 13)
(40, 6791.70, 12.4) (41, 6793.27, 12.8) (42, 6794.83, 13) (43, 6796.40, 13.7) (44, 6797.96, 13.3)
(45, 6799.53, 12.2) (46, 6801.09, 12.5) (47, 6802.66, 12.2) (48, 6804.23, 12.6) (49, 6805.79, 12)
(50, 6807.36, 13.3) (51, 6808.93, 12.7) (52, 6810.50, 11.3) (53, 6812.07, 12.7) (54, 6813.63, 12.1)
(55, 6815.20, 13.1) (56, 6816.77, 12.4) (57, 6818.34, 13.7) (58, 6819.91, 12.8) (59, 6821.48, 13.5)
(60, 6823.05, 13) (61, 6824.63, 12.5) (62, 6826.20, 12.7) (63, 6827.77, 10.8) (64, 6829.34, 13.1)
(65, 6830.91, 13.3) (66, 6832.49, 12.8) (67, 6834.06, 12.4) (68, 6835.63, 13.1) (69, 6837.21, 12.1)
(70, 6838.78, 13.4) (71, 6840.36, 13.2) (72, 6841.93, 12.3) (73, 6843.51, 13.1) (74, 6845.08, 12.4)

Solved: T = 0.5 A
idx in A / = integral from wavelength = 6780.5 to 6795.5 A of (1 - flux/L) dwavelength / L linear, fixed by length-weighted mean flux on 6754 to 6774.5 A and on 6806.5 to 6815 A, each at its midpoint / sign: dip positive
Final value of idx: 0.0 A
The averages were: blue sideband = 13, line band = 12.7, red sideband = 12.5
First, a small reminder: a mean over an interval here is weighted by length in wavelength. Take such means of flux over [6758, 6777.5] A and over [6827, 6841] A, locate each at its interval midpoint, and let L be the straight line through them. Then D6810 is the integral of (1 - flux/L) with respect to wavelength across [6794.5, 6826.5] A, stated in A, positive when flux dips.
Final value 0.2 A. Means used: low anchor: 13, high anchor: 12.7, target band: 12.7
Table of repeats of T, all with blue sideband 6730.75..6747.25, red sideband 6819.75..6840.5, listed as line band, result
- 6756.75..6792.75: -0.67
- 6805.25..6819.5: 0.15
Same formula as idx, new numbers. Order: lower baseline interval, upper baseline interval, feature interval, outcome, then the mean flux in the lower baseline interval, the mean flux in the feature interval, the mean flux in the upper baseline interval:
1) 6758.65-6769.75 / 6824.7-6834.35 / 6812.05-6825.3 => -0.29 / 13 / 12.9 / 12.5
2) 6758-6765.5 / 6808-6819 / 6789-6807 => 0.01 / 13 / 12.7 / 12.6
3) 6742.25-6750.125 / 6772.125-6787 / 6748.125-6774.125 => -0.43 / 12.7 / 13.1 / 13.1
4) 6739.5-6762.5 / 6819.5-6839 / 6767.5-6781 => -0.33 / 12.9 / 13.2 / 12.7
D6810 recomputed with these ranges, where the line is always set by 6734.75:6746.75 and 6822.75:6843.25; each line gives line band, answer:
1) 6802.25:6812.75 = 0.19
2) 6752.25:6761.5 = -0.52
